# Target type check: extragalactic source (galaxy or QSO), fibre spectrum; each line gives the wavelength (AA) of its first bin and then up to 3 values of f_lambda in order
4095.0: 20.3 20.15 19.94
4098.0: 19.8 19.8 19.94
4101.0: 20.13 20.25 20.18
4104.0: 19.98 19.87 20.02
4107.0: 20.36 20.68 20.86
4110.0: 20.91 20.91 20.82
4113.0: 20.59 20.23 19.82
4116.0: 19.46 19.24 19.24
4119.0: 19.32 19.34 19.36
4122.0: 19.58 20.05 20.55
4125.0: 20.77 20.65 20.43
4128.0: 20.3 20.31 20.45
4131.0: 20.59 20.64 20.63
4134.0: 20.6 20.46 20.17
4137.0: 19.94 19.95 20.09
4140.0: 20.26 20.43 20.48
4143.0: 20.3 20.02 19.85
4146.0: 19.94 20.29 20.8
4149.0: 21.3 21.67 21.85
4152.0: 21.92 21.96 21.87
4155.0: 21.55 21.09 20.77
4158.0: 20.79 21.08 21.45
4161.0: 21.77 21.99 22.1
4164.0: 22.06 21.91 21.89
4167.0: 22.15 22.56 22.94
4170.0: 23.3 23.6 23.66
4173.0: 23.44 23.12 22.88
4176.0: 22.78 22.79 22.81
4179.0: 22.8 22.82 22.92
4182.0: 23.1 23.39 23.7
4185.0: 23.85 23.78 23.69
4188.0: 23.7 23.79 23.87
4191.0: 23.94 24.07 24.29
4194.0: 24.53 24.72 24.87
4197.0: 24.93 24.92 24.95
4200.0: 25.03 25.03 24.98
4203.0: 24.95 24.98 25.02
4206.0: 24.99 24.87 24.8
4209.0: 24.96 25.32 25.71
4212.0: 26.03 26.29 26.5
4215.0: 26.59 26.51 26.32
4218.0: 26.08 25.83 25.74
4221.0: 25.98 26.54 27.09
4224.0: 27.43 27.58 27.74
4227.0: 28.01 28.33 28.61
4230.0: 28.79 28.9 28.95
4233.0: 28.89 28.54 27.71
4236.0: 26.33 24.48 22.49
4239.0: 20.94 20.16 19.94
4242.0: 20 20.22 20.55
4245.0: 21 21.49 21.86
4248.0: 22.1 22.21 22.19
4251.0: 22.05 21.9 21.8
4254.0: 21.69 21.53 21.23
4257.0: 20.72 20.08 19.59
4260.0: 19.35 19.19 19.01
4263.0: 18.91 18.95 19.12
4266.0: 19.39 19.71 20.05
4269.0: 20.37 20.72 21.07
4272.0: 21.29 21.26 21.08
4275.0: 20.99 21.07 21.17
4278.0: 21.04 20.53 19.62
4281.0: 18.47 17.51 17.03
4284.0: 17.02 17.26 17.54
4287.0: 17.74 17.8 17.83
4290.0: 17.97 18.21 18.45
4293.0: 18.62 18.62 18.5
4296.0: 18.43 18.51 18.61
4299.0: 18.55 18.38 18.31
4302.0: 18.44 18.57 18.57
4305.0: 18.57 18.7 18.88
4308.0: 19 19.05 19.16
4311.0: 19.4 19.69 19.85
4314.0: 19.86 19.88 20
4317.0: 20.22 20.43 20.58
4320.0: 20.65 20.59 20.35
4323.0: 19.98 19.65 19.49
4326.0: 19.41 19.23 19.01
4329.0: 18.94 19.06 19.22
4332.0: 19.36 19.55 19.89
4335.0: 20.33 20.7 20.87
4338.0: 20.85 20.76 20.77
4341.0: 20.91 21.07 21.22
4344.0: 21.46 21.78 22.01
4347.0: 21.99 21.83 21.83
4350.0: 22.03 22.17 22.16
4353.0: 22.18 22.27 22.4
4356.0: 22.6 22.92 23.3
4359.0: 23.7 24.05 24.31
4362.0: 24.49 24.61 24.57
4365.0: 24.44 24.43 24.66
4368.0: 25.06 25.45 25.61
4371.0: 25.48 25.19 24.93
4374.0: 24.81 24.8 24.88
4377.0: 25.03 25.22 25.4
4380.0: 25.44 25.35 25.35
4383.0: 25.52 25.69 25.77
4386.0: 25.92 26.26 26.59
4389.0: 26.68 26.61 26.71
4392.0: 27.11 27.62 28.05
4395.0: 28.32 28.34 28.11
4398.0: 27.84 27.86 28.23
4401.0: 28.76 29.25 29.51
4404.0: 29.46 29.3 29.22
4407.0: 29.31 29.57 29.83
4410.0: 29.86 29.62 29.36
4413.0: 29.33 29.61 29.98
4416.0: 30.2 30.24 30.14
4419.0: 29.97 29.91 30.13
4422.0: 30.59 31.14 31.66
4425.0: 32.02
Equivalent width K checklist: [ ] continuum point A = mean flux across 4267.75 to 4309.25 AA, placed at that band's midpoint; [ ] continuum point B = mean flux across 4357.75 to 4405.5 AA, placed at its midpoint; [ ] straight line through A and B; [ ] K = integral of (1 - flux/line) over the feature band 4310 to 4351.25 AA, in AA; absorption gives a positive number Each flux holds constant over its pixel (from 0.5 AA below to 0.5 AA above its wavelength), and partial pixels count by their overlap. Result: 3.43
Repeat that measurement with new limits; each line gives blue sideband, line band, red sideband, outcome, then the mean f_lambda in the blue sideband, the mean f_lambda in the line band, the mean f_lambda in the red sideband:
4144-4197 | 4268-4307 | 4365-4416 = 9.3 AA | 22.6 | 19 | 27.1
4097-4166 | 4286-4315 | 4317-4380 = 4.2 AA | 20.5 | 18.7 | 22.2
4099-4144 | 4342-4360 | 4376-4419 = 2.9 AA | 20.2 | 22.2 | 27.9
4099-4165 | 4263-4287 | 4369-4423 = 4.7 AA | 20.5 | 19.6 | 27.7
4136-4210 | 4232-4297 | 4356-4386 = 8.6 AA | 22.7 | 20.6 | 24.8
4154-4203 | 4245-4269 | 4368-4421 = 4.0 AA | 23.2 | 20.6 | 27.6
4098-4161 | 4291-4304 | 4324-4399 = 2.4 AA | 20.4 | 18.5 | 23.5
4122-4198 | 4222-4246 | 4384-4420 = -1.3 AA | 22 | 25.3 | 28.5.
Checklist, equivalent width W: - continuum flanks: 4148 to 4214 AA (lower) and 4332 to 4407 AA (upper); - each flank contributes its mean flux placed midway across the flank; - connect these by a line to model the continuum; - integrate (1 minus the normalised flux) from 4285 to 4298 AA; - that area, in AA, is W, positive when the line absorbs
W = 3.20 AA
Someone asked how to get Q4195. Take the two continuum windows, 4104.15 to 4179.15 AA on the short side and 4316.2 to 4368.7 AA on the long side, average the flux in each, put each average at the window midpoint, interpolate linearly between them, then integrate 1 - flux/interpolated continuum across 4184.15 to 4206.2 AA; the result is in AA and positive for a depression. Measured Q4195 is -3.5 AA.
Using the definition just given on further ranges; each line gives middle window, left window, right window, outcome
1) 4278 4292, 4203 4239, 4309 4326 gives 2.5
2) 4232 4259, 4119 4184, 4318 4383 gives -0.8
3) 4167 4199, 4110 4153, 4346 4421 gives -3.0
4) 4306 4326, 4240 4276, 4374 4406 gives 3.1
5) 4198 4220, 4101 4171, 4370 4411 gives -2.9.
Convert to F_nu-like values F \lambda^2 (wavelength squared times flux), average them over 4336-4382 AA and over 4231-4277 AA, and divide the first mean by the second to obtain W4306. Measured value 1.13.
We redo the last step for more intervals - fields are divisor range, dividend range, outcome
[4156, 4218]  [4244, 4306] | 0.86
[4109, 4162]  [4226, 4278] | 1.15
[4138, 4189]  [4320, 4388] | 1.13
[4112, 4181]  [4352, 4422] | 1.42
